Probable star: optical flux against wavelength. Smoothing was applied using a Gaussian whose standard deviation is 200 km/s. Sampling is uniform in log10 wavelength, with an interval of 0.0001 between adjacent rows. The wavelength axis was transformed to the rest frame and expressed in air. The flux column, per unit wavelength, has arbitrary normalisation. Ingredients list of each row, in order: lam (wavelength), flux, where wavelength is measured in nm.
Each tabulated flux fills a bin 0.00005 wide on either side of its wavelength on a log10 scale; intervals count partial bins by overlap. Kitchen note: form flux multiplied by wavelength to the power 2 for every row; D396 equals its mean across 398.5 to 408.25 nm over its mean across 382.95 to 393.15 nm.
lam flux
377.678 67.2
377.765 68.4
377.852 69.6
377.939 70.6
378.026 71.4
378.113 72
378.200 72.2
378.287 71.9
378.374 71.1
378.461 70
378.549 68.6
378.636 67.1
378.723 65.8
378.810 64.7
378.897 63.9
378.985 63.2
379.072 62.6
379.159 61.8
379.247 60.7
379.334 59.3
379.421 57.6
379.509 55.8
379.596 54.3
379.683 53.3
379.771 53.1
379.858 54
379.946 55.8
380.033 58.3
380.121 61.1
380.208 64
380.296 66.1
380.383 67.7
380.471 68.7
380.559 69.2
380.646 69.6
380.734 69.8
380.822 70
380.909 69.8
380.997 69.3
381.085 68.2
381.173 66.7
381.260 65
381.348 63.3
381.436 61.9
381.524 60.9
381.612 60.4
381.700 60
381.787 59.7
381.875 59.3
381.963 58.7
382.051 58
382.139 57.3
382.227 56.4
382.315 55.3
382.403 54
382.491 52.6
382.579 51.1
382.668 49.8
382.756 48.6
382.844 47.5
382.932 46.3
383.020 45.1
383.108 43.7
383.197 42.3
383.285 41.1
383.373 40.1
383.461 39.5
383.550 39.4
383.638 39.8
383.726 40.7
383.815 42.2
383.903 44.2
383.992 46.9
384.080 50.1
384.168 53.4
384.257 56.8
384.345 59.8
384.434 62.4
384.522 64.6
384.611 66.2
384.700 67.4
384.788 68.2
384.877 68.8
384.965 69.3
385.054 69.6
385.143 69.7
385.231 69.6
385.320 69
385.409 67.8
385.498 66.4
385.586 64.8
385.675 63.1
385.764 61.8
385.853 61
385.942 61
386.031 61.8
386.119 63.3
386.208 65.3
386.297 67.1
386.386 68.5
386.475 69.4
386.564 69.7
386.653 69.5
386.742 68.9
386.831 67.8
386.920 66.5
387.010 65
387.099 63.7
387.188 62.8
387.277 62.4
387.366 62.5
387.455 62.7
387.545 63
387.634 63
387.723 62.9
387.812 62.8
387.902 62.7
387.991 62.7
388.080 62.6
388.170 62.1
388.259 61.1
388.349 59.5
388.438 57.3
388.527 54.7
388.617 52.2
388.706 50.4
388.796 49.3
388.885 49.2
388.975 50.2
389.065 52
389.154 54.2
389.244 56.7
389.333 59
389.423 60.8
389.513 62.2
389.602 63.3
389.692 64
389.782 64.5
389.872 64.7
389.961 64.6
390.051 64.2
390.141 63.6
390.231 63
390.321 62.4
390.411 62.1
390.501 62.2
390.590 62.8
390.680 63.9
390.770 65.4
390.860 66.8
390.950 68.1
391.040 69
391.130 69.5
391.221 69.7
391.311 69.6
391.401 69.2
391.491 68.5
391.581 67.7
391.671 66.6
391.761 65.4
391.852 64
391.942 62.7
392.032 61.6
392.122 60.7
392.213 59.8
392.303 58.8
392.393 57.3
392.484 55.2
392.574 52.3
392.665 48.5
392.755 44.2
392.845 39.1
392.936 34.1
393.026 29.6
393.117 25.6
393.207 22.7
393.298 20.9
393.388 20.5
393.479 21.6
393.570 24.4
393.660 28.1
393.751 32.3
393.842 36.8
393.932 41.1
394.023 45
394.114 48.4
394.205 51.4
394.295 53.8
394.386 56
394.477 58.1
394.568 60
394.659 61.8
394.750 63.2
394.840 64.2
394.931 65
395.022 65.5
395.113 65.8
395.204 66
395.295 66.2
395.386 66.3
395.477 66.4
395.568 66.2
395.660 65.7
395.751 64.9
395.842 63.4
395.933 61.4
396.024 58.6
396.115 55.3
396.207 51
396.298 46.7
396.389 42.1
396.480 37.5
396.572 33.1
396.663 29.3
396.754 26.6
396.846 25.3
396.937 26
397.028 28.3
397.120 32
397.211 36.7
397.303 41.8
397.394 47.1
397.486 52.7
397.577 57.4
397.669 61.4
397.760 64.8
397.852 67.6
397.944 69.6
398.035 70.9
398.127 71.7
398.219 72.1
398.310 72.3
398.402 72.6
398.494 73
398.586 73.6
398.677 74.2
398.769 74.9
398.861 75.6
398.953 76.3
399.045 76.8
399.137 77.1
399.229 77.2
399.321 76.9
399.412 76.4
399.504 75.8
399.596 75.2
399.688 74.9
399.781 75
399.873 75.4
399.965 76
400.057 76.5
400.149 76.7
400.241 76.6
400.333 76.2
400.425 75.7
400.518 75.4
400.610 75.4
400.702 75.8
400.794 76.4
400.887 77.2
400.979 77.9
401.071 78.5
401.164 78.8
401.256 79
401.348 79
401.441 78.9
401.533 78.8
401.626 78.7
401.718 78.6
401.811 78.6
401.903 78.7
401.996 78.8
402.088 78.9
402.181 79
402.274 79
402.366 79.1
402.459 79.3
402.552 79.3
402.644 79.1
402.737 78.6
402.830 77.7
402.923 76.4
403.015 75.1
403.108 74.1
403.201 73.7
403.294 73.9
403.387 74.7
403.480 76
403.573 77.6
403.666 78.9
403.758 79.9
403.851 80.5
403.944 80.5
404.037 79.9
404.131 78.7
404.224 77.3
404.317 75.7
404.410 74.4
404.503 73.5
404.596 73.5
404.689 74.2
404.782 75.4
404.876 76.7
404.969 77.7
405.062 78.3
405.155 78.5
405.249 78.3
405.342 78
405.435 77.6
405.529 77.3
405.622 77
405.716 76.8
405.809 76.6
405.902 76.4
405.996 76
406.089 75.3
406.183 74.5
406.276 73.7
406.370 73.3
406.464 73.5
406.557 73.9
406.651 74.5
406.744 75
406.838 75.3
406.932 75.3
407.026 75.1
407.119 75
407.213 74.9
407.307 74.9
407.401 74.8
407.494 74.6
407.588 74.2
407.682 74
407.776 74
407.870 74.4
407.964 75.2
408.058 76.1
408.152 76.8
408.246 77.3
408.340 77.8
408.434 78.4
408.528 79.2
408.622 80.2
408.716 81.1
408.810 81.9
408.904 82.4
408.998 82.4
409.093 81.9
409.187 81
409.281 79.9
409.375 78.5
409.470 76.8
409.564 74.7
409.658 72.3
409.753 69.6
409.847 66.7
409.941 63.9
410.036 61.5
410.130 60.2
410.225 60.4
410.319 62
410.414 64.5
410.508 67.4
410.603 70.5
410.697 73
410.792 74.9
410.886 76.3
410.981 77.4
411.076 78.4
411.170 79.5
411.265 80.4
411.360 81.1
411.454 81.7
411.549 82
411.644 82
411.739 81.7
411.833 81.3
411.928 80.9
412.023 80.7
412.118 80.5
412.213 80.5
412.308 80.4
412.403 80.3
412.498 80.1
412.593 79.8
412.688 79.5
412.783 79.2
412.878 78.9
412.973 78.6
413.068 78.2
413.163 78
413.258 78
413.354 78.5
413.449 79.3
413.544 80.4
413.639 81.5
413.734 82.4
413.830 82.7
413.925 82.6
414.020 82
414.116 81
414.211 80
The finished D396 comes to 1.39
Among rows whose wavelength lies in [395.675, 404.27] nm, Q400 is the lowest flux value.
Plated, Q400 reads 25.3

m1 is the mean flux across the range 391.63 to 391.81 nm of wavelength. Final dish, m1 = 65.7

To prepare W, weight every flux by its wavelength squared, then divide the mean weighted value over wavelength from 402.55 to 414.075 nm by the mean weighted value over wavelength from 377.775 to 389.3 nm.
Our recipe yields 1.44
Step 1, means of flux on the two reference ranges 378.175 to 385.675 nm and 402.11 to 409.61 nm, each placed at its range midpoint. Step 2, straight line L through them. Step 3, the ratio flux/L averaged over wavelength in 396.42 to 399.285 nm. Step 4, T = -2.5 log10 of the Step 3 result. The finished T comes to 0.24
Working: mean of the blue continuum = 59.3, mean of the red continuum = 76.9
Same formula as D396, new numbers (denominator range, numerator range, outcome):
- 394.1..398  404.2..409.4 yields 1.52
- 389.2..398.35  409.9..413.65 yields 1.53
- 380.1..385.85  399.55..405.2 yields 1.46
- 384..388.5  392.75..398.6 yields 0.82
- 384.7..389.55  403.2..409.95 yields 1.35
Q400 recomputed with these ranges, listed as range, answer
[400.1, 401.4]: 75.4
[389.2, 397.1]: 20.5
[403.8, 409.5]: 73.3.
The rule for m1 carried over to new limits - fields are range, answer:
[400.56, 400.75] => 75.9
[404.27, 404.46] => 75.2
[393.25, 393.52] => 21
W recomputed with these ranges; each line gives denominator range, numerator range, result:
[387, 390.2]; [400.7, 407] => 1.39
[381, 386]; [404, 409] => 1.51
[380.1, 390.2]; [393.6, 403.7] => 1.18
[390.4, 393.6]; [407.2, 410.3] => 1.52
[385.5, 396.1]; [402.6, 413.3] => 1.43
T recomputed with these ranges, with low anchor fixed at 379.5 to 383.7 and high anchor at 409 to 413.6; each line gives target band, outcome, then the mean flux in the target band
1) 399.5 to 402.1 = -0.12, 77.2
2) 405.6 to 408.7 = -0.03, 75.6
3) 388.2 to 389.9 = 0.08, 57.1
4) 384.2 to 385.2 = -0.12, 65.6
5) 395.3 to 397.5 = 0.37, 47.1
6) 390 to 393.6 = 0.16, 54.7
